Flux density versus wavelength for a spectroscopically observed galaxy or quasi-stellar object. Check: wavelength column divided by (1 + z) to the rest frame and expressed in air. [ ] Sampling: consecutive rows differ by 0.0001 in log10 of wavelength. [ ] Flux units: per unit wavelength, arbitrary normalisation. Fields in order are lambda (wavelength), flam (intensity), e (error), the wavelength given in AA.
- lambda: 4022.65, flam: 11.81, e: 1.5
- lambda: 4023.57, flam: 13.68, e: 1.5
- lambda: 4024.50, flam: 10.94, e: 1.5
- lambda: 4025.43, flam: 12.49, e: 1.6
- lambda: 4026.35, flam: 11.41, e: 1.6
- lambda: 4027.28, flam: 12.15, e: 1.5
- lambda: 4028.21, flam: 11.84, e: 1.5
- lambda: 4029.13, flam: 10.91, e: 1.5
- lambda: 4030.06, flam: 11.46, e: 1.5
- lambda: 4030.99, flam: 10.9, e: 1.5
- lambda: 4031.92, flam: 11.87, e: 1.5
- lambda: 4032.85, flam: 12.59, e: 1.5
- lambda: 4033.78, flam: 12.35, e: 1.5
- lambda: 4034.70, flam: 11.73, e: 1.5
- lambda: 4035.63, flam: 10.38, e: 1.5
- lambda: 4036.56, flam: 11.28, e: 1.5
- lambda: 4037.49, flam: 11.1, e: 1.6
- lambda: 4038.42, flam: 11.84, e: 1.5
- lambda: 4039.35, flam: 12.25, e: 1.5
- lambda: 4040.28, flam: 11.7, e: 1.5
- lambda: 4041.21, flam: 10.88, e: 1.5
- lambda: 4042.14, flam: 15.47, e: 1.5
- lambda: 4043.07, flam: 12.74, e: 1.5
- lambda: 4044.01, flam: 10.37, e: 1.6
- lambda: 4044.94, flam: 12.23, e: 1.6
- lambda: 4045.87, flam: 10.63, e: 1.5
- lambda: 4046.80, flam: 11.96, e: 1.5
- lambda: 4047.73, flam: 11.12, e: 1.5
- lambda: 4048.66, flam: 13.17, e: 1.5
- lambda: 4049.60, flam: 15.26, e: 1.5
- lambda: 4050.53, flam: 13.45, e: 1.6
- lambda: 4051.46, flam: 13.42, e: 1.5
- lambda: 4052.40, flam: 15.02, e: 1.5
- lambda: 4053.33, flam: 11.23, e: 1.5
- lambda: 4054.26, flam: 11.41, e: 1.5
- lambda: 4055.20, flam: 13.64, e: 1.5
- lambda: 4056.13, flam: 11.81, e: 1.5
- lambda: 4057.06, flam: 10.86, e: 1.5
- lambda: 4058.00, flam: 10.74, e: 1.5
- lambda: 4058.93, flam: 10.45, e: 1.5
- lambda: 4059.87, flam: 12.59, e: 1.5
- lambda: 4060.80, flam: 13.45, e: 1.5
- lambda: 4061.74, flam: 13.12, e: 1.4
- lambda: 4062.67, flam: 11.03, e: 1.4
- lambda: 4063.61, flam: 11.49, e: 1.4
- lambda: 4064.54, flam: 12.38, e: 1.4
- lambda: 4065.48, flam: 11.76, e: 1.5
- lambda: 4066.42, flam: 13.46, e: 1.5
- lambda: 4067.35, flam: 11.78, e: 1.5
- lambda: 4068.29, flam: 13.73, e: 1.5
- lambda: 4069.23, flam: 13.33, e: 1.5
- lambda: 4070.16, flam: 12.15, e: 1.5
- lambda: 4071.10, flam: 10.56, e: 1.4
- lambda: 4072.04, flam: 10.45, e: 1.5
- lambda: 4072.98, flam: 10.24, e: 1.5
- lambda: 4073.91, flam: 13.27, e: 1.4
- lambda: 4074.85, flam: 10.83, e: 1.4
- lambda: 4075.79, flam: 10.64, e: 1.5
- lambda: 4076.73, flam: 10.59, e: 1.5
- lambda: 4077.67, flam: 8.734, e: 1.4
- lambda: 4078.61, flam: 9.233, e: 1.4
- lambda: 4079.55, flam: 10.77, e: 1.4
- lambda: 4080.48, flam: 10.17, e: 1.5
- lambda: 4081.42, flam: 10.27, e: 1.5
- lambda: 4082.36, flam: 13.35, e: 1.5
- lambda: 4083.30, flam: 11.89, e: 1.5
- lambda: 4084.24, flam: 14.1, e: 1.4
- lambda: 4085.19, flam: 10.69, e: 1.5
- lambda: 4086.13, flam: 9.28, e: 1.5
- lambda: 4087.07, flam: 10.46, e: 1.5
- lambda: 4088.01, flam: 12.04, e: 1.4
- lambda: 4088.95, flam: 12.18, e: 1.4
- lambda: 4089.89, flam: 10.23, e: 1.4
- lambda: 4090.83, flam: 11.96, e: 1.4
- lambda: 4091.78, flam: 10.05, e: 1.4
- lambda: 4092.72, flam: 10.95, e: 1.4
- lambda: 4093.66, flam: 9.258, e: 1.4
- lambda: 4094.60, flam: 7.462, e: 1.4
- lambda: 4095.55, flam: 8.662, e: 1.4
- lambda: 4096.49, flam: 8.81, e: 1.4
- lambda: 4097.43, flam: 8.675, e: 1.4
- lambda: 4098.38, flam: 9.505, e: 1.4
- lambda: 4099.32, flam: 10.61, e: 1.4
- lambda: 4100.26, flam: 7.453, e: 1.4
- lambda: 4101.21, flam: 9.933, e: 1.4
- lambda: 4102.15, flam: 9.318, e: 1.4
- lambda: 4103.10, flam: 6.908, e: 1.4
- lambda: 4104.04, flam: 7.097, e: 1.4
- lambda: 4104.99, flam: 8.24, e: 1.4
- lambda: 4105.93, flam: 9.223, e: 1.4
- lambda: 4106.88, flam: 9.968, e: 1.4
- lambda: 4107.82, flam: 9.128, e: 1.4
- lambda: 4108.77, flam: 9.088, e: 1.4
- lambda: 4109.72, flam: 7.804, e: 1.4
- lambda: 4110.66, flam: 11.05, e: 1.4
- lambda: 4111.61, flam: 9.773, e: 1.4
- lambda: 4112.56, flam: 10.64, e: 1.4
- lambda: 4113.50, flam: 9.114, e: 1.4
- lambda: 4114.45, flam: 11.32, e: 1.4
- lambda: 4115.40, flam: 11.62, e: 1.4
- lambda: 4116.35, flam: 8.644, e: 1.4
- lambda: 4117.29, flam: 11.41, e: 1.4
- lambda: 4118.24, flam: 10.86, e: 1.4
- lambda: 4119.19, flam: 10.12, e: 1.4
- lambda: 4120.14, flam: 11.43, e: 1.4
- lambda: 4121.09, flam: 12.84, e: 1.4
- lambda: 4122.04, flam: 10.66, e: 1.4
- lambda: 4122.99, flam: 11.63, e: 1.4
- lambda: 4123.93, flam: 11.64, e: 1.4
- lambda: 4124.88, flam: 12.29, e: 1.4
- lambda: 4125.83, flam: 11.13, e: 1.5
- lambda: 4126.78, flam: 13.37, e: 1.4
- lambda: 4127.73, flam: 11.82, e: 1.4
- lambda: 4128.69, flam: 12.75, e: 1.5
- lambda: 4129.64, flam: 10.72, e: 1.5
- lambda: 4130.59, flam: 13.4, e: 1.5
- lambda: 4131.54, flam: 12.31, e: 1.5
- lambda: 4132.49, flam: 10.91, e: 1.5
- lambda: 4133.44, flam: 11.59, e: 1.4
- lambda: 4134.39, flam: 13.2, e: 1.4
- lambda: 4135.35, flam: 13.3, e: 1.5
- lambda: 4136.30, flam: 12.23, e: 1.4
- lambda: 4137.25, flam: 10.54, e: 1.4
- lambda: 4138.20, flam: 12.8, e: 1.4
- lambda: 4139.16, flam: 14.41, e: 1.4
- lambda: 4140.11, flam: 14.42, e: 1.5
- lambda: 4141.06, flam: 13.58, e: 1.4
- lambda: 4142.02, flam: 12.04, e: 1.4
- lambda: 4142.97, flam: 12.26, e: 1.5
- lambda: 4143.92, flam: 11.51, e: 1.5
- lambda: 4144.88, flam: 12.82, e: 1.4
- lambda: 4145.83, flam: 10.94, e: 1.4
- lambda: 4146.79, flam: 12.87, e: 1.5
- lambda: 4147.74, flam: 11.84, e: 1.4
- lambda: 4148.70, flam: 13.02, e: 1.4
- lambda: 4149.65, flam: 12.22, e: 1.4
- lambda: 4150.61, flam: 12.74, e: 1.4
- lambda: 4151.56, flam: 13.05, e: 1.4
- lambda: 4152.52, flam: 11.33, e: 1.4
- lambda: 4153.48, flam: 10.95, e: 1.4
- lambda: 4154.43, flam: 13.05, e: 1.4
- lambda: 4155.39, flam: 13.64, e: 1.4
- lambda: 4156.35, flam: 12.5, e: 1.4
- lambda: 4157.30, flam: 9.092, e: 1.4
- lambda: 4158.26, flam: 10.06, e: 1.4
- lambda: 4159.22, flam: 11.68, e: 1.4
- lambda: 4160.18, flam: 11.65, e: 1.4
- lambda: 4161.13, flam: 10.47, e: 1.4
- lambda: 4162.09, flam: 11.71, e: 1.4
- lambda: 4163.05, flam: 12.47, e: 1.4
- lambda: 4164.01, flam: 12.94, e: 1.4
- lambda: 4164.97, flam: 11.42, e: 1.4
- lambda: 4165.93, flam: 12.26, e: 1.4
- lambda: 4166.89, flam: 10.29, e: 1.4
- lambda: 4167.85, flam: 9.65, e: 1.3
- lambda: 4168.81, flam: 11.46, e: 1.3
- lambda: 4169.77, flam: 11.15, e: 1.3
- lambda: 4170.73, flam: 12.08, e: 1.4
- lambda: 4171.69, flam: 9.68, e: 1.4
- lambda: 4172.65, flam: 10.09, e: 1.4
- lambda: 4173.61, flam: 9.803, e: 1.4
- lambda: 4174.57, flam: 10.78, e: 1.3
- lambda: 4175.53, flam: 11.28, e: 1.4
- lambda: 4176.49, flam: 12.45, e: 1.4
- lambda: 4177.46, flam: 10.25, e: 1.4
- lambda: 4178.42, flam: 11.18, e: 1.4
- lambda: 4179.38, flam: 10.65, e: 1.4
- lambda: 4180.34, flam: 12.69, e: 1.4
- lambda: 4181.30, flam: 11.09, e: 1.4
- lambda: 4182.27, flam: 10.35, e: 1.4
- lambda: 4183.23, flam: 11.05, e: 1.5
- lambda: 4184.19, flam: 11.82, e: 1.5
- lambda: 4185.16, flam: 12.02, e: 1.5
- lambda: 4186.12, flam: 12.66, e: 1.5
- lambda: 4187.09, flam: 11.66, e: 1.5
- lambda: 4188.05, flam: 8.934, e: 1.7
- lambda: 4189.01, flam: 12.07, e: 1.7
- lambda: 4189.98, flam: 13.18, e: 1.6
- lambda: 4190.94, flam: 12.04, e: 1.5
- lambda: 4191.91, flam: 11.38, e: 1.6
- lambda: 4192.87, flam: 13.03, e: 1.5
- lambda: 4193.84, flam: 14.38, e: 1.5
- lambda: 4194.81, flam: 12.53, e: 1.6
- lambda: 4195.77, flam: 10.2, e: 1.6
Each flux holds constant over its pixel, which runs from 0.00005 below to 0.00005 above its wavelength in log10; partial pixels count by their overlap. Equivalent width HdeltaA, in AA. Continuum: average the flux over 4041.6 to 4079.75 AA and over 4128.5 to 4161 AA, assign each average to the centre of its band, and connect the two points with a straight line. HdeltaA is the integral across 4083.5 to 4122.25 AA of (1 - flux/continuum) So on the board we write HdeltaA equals 6.76 AA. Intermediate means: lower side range 12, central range 9.97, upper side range 12.2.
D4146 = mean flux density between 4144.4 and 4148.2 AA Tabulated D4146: 12.1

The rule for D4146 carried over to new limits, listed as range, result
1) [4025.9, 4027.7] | 11.8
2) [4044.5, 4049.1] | 11.8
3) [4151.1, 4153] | 12.1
